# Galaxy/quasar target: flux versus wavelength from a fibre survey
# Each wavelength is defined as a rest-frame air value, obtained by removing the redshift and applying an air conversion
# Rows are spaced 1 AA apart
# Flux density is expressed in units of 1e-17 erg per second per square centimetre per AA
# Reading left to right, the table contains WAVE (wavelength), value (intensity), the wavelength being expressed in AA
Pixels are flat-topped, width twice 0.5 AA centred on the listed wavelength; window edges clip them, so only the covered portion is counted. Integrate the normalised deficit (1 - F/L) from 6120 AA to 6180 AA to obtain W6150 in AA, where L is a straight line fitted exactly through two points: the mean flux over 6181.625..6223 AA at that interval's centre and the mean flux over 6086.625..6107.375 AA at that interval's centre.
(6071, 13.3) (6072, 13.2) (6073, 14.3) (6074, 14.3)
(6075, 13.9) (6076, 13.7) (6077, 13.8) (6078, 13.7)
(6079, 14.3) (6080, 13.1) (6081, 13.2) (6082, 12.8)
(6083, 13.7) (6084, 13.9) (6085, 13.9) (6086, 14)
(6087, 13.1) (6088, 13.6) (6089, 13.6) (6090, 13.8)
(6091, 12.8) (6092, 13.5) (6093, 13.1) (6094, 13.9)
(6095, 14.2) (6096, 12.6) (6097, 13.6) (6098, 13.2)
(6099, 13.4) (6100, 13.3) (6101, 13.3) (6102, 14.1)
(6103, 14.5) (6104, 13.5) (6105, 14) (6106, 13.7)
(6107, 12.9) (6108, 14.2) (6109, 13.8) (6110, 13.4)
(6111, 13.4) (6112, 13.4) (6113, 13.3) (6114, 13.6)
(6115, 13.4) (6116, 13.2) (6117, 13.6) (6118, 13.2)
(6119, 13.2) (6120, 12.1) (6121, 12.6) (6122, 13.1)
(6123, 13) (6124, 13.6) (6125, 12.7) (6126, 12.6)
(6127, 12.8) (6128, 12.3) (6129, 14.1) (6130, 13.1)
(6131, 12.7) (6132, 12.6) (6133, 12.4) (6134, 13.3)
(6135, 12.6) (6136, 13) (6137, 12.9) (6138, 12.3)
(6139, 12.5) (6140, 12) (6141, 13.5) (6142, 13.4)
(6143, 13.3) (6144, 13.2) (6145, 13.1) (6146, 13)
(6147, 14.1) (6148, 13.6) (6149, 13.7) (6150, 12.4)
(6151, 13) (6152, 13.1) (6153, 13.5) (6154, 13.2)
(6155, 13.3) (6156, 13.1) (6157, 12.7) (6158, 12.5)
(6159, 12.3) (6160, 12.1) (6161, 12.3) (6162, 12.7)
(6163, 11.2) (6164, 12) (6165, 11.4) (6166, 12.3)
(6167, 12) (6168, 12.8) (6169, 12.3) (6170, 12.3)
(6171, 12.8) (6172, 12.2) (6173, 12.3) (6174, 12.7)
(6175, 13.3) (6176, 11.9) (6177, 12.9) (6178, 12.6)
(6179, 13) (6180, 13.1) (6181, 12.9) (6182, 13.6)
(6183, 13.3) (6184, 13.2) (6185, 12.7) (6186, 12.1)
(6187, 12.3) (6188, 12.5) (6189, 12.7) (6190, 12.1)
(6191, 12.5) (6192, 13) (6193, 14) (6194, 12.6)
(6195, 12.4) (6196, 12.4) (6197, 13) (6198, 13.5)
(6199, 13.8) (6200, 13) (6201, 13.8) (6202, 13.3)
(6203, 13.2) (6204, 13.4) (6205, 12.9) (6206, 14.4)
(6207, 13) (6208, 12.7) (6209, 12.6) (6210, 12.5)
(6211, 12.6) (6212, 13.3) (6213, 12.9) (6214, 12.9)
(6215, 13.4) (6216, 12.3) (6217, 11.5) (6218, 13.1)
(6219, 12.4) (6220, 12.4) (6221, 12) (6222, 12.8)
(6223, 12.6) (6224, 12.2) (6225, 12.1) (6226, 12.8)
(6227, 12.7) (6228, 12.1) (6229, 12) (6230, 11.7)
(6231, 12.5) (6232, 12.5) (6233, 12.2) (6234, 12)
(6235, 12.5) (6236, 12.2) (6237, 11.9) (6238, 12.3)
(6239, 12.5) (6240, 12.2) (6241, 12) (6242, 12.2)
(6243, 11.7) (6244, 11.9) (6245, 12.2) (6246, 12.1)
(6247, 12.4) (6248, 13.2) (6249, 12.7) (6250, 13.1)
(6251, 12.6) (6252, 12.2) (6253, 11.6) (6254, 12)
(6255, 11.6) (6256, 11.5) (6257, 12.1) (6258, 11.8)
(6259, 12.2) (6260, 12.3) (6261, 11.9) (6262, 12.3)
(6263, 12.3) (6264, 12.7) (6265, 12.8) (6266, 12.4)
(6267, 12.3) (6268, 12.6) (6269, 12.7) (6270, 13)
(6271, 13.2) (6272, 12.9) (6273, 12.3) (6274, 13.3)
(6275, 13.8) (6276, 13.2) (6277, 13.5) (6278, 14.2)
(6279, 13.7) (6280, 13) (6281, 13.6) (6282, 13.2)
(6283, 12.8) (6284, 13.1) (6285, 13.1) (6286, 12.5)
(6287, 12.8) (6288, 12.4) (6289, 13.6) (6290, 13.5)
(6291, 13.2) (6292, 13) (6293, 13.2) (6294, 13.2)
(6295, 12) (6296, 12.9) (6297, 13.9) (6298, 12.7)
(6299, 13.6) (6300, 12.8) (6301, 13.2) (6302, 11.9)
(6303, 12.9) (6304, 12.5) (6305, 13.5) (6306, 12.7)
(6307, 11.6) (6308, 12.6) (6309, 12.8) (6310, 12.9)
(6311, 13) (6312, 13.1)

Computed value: 1.9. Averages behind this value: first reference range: 13.5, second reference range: 12.9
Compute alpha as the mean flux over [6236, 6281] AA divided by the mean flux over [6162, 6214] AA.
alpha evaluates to 0.98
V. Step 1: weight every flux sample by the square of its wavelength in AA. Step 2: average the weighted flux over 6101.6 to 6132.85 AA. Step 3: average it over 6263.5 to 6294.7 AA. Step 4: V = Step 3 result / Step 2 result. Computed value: 1.04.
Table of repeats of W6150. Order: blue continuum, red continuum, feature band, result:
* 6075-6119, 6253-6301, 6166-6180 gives 0.72 AA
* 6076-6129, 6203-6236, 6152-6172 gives 0.80 AA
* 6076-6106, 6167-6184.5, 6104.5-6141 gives 0.52 AA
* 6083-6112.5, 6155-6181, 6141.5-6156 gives -0.58 AA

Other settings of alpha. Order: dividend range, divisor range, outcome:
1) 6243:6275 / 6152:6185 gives 0.98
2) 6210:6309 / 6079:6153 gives 0.95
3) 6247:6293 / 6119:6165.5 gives 0.99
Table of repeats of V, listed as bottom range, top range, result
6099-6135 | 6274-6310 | 1.04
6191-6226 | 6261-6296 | 1.03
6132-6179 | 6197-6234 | 1.02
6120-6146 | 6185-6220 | 1.02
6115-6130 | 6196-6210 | 1.04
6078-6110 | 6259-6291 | 1.01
